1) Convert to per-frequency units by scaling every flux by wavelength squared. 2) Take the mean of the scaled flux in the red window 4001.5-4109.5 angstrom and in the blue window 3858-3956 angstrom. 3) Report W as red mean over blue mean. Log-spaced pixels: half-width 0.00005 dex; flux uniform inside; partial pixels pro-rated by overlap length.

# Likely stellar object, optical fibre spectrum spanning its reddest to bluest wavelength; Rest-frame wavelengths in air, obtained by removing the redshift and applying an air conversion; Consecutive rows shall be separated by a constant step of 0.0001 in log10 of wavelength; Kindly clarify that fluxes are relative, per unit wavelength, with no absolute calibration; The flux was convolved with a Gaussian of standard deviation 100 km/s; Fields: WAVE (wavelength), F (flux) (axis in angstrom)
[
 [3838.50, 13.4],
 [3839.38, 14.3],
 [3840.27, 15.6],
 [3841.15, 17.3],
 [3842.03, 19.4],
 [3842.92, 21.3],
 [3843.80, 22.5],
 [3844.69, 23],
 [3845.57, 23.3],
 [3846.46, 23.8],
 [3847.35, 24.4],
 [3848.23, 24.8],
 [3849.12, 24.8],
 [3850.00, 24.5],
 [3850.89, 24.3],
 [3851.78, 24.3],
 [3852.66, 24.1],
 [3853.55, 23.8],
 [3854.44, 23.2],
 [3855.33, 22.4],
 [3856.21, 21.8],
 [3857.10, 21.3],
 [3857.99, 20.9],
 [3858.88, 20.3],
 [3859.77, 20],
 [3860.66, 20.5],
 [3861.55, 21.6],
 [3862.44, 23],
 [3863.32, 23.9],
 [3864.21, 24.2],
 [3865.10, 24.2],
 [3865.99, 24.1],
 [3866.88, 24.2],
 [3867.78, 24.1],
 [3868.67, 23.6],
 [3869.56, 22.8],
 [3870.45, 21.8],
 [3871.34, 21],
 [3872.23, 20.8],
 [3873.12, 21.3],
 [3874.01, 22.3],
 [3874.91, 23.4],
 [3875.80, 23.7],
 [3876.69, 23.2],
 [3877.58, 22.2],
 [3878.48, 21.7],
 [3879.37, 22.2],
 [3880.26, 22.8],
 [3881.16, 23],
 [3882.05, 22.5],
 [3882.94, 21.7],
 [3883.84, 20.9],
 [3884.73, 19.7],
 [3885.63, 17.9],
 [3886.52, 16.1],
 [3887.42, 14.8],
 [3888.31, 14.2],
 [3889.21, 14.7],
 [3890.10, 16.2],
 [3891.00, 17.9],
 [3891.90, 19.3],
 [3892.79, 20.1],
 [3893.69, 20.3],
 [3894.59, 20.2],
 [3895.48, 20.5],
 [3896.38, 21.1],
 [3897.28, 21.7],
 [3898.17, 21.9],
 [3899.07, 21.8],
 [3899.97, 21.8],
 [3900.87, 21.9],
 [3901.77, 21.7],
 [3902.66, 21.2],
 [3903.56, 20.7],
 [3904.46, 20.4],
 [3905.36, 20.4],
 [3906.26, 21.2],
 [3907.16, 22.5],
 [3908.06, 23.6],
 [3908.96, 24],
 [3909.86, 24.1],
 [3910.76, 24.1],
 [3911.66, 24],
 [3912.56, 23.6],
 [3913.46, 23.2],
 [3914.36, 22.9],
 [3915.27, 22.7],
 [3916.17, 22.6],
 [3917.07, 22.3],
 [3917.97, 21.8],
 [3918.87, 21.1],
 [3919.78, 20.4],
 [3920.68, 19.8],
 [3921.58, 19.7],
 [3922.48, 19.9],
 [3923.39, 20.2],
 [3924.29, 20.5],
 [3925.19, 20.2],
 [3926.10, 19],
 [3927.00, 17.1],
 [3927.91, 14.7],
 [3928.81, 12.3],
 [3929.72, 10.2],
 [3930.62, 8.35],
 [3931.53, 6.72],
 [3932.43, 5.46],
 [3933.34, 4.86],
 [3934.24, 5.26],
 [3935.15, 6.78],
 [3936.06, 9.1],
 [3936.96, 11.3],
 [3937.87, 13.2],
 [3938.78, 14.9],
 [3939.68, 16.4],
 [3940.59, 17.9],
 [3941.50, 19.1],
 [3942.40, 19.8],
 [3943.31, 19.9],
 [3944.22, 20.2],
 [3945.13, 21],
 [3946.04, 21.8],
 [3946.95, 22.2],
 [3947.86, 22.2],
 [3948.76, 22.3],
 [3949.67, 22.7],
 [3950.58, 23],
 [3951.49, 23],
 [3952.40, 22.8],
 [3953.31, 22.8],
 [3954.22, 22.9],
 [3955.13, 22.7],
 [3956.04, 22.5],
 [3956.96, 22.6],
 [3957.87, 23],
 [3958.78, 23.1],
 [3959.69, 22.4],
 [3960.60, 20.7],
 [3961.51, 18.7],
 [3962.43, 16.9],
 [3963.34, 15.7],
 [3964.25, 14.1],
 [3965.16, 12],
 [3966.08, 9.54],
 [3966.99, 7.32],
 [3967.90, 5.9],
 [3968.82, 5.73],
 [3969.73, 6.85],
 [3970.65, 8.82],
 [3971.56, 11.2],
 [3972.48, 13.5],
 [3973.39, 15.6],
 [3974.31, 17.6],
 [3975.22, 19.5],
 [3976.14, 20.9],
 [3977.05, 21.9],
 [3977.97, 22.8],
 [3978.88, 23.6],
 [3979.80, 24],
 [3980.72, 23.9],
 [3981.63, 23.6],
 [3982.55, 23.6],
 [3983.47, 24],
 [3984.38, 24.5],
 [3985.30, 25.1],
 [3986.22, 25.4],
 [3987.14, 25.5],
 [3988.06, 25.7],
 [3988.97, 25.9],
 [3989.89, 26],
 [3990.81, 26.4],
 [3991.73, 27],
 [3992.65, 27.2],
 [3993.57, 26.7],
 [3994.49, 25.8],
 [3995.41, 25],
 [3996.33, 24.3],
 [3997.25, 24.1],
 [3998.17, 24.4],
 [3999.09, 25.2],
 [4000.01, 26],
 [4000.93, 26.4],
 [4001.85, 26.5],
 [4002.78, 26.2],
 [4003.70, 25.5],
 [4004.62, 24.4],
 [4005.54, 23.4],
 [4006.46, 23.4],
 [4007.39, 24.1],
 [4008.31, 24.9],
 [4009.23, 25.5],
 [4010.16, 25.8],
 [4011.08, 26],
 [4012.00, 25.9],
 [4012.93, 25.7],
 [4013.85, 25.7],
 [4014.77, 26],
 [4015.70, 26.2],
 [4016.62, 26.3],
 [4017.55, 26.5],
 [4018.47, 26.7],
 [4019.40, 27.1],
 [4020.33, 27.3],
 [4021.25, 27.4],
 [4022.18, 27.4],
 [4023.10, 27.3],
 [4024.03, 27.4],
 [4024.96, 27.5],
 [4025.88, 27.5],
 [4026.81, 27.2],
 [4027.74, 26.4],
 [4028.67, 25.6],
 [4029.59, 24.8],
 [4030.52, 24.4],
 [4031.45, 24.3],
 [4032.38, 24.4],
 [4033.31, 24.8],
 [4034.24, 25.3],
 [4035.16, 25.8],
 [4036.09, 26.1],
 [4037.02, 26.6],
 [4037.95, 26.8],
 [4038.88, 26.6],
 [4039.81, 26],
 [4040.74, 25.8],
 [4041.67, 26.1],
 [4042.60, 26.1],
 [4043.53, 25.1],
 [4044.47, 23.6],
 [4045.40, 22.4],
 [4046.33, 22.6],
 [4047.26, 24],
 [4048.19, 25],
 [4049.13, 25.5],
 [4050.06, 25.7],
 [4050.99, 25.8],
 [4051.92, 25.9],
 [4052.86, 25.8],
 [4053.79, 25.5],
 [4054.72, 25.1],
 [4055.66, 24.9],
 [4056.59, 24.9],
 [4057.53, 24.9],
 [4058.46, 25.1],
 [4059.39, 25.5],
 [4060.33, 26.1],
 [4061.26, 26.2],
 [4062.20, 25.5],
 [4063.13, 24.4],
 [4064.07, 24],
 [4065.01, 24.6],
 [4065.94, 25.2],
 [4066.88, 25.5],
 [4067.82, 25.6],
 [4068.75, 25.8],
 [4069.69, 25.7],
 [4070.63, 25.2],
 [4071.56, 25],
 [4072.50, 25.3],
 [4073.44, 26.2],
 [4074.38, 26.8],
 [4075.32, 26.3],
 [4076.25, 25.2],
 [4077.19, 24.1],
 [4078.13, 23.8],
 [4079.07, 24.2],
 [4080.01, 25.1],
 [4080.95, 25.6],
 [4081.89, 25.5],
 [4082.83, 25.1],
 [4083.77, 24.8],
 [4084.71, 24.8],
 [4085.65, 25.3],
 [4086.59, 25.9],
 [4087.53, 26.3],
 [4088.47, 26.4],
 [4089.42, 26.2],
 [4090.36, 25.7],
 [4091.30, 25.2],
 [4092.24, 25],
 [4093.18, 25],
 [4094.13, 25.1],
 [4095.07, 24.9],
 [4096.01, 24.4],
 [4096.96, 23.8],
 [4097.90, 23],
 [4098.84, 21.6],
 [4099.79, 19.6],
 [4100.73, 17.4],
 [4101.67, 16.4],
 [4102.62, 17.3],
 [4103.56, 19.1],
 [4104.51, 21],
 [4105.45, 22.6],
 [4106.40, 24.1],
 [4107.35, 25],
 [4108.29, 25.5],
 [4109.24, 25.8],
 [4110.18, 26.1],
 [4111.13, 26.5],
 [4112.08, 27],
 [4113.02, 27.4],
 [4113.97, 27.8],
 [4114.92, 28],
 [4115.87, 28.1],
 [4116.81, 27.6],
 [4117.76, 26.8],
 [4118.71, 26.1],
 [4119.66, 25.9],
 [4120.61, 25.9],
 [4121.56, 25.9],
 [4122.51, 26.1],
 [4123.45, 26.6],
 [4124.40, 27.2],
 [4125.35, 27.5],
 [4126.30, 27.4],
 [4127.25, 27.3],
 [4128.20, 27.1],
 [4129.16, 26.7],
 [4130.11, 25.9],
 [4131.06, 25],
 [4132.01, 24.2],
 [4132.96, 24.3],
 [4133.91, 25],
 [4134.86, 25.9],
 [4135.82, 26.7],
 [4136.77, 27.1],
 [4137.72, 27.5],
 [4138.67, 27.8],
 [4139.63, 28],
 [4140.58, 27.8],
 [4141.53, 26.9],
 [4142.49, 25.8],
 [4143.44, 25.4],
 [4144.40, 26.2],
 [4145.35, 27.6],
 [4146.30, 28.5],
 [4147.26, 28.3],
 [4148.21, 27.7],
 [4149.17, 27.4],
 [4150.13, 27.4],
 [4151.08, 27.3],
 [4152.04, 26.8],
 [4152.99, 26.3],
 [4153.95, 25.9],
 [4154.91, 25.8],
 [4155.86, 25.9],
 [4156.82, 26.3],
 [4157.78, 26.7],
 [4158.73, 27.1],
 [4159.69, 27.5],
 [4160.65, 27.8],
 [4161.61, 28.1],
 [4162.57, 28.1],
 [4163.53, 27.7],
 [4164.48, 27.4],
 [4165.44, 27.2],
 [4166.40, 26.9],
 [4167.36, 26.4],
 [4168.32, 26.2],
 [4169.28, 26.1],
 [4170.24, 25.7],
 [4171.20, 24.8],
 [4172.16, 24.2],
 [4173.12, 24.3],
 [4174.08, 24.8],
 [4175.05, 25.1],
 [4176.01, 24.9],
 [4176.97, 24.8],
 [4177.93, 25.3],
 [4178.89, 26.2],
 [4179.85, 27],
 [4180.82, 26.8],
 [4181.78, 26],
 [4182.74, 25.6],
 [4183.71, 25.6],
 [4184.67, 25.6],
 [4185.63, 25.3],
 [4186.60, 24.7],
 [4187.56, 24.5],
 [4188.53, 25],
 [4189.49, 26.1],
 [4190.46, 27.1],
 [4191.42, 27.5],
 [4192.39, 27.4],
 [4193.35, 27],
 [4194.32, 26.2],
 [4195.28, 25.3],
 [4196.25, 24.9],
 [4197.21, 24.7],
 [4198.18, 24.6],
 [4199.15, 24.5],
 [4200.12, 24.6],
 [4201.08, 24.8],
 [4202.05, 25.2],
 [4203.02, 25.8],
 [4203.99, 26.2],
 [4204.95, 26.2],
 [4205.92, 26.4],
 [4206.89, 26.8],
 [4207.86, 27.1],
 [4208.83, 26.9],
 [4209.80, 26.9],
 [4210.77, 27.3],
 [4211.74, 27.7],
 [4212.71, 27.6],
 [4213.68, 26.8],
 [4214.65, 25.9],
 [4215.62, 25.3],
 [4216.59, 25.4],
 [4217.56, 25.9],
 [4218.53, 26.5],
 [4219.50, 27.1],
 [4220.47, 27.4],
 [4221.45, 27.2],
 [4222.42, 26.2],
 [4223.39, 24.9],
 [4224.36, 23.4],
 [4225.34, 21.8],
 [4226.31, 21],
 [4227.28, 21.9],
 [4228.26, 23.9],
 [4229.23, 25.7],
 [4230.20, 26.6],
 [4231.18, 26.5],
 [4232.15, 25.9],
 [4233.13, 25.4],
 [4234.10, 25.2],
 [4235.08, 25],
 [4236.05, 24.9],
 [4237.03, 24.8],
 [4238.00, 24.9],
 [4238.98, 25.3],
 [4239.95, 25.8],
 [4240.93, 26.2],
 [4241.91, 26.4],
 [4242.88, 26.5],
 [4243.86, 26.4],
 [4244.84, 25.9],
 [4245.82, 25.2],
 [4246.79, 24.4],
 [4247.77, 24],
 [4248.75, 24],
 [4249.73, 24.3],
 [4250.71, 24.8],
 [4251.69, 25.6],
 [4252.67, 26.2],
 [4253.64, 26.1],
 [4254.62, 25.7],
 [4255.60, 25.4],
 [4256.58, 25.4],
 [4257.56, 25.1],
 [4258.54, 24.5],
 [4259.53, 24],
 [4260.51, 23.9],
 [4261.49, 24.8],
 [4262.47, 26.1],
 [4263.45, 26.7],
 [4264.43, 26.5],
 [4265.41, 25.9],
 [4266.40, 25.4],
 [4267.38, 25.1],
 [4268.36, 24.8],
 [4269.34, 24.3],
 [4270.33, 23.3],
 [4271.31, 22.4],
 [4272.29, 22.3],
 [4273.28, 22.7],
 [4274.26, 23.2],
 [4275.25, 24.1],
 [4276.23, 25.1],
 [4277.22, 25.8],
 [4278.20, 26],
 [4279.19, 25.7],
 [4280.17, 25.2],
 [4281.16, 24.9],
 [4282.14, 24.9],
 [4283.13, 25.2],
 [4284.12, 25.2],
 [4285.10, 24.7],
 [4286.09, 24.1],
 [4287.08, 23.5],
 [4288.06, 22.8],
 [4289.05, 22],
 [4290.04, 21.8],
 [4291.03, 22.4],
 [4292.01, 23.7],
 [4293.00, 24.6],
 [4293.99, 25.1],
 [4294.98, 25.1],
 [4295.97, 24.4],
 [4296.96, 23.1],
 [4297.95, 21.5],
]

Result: 1.36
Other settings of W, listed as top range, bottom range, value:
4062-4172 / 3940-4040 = 1.20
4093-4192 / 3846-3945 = 1.46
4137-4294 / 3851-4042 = 1.36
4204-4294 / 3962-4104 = 1.17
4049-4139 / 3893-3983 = 1.47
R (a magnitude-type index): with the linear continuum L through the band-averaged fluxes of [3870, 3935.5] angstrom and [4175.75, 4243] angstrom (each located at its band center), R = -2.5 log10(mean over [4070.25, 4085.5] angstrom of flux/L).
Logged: -0.10 mag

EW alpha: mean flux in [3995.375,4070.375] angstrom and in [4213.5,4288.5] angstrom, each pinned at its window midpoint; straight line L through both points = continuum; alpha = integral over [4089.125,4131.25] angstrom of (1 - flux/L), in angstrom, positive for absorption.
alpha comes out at 0.78 angstrom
